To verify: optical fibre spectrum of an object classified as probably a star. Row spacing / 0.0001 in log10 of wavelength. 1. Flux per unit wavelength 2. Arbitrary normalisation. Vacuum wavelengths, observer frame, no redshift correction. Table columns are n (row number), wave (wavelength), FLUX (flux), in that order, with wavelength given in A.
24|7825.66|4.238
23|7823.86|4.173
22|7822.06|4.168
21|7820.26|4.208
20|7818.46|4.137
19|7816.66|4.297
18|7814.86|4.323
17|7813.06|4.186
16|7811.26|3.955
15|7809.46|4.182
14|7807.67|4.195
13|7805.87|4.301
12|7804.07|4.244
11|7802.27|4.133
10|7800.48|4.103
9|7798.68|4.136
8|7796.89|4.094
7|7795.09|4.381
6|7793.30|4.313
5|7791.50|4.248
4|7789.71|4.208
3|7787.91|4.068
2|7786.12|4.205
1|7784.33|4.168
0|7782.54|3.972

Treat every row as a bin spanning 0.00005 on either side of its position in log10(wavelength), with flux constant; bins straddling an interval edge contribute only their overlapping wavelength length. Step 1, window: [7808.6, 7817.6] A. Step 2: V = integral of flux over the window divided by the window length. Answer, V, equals 4.19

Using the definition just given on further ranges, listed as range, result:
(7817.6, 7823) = 4.17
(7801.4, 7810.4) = 4.21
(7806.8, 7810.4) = 4.19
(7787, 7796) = 4.24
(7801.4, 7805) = 4.18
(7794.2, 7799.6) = 4.2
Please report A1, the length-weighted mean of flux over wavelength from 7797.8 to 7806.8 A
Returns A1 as 4.18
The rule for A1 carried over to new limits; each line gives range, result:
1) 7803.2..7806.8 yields 4.27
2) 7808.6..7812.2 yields 4.07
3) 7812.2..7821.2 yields 4.23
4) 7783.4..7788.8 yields 4.15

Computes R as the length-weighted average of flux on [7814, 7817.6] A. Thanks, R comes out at 4.31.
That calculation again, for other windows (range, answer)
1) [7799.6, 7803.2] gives 4.12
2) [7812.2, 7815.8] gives 4.25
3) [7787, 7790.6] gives 4.13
